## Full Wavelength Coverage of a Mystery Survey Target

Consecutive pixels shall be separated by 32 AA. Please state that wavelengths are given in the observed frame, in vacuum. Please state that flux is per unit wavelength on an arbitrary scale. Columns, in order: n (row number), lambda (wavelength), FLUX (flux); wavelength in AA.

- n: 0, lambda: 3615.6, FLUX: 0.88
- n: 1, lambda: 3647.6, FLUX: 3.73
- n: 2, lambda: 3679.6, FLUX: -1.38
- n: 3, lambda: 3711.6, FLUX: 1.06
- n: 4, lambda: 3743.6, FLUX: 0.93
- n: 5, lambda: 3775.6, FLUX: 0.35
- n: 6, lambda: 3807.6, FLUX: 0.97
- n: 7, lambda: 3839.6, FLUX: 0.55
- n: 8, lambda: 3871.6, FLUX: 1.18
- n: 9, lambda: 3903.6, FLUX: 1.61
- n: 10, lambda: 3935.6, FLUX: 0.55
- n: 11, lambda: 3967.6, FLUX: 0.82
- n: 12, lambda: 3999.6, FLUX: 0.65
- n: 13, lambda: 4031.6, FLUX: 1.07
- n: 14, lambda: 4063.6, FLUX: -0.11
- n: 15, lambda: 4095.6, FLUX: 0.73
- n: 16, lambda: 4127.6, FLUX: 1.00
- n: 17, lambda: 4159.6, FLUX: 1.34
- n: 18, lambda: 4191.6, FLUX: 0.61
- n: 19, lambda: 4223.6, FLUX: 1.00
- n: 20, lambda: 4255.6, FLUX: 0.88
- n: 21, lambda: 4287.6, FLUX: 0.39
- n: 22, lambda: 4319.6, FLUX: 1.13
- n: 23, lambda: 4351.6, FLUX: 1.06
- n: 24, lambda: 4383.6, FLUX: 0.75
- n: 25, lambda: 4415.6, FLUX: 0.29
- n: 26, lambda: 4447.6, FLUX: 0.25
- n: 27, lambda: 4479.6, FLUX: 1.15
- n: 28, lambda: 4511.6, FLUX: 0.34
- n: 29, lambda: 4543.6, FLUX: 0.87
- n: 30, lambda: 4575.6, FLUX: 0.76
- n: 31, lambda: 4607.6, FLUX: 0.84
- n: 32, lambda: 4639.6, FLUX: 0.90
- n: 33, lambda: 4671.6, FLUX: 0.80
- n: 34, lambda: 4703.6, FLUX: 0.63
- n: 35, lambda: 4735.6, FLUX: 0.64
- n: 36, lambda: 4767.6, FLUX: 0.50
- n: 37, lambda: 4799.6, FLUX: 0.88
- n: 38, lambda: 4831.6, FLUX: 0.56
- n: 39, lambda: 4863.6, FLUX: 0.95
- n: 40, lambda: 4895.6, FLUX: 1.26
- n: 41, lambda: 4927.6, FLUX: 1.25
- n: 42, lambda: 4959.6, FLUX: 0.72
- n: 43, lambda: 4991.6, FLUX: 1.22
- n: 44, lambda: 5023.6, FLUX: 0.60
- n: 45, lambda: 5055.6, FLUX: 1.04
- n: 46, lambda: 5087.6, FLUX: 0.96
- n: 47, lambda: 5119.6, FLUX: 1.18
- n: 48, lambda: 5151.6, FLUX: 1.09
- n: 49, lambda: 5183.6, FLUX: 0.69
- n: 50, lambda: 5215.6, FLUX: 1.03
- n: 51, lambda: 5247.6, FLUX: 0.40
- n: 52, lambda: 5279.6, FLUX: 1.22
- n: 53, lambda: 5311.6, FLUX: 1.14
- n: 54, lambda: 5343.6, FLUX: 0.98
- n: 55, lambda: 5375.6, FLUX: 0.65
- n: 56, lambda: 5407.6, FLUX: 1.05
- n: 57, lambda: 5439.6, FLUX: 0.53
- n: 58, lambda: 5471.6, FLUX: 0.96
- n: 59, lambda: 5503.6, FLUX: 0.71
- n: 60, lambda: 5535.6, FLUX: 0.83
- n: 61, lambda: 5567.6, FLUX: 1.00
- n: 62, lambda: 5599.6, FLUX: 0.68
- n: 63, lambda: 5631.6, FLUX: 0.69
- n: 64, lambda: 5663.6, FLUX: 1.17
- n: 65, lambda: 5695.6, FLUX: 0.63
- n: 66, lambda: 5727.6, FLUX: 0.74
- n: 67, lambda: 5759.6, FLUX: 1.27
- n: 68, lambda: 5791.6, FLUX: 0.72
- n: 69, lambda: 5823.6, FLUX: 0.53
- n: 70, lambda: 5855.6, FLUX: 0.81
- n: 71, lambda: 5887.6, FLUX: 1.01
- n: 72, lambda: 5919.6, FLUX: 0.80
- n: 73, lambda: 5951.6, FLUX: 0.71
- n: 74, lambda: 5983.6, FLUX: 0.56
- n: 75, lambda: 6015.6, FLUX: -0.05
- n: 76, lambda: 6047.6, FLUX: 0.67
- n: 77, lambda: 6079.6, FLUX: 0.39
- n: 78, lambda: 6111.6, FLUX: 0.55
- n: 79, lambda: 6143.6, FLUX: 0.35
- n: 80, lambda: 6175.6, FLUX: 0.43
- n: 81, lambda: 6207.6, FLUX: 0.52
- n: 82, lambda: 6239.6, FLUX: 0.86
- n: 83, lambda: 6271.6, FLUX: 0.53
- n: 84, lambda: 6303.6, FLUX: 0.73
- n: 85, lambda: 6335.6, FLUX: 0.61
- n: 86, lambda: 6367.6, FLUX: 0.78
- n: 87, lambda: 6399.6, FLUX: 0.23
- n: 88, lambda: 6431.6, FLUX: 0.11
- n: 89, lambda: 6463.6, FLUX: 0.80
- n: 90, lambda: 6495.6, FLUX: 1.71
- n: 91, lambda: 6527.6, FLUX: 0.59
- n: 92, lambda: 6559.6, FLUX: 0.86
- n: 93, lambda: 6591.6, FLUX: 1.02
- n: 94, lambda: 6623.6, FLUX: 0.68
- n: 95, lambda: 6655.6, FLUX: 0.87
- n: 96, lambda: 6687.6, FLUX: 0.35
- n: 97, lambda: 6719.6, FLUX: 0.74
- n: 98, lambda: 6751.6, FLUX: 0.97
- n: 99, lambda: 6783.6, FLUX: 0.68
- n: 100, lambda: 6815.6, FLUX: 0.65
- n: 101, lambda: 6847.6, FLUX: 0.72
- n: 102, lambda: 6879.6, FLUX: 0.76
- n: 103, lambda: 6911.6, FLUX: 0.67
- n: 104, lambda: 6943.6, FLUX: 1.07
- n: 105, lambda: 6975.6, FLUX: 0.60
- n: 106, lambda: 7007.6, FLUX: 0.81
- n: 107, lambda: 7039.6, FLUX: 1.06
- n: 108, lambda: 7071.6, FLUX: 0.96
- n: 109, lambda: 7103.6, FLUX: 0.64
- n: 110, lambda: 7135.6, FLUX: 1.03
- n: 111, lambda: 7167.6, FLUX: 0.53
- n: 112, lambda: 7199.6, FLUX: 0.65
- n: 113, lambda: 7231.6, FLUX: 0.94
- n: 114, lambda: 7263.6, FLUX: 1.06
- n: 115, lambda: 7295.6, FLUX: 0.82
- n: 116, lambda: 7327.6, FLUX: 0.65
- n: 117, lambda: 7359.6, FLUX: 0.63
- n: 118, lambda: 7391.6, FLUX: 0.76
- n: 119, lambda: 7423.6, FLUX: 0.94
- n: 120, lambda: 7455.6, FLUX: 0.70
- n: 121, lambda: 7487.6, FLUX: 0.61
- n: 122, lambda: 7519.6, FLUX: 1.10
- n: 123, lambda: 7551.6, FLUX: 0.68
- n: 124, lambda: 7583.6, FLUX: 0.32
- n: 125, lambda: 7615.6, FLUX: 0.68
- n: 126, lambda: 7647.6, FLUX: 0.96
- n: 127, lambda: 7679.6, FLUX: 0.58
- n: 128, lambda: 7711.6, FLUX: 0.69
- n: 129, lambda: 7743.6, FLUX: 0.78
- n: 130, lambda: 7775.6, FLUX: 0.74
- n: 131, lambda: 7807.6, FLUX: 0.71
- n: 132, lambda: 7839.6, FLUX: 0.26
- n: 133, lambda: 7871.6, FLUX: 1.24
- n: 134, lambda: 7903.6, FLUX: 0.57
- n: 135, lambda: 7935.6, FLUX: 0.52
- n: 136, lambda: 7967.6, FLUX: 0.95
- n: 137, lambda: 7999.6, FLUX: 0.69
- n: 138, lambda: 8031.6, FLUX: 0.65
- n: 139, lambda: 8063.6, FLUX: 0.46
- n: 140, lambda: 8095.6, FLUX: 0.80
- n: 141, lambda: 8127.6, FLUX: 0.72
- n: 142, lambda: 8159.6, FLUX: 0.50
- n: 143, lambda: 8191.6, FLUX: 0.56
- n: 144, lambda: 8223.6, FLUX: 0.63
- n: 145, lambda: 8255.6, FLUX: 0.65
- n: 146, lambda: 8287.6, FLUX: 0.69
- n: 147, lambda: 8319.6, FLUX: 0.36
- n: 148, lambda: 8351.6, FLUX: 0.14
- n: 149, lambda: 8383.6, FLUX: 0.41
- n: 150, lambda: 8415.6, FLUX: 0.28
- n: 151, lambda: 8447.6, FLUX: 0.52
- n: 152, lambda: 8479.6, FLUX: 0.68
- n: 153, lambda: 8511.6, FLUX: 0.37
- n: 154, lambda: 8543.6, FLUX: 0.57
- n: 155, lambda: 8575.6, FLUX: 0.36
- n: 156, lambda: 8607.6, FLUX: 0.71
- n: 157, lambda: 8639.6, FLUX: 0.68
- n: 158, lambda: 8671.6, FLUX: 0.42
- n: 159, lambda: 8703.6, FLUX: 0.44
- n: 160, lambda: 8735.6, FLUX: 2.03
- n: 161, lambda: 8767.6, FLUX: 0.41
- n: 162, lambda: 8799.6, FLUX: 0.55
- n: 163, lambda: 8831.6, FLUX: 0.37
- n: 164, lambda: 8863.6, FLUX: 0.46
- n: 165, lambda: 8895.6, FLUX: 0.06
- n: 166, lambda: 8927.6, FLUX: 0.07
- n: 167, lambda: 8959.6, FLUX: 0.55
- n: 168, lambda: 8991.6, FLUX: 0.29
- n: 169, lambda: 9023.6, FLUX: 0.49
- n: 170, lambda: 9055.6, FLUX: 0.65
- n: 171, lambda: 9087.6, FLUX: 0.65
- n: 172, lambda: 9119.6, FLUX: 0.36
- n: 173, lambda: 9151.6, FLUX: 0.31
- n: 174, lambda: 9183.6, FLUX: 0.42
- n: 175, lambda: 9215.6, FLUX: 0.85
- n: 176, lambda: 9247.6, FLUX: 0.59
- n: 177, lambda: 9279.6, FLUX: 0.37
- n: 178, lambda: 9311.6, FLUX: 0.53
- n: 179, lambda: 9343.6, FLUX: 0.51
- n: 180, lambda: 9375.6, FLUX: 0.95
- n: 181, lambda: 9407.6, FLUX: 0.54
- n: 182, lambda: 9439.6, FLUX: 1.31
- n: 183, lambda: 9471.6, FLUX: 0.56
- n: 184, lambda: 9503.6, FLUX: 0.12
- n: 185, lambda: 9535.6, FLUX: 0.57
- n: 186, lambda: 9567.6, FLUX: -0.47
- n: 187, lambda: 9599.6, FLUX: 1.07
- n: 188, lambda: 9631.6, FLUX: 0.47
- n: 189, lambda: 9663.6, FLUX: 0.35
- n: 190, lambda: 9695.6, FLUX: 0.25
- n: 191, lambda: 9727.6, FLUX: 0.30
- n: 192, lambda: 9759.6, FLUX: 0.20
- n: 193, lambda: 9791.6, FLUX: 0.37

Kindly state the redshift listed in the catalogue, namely 0.743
